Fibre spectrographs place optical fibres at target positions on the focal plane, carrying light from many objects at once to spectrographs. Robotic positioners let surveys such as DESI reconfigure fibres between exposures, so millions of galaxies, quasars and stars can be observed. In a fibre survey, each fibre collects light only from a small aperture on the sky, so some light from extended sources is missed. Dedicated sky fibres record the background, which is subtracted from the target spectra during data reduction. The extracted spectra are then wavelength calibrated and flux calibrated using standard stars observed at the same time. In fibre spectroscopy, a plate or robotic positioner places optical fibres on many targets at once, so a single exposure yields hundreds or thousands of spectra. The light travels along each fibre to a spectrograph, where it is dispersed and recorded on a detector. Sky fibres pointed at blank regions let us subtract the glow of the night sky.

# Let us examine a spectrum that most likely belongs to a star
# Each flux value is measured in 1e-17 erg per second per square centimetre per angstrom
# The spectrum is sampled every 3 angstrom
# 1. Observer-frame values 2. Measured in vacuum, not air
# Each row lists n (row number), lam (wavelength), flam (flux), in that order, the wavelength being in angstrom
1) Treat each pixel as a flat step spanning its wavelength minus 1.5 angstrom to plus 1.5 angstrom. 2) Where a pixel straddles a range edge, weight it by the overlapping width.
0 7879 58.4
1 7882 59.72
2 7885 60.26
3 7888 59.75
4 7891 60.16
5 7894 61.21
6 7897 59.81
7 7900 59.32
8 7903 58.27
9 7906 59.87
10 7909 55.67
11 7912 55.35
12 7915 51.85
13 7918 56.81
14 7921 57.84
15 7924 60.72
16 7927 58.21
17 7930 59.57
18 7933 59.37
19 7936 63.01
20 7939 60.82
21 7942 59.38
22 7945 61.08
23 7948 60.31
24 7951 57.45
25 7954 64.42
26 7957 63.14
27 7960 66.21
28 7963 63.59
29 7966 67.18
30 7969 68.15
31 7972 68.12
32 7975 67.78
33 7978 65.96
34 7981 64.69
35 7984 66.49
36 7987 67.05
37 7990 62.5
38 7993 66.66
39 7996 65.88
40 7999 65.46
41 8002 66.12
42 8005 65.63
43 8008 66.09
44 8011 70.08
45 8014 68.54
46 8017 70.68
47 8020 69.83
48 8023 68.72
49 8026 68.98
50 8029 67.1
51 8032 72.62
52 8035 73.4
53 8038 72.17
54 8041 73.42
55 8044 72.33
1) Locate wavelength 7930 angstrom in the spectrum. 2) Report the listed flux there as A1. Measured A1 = 59.57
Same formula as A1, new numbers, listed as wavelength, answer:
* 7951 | 57.45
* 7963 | 63.59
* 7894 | 61.21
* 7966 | 67.18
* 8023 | 68.72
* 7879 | 58.4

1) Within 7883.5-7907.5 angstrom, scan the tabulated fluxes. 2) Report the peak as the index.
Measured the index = 61.21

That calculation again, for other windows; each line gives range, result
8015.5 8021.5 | 70.68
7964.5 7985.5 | 68.15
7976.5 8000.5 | 67.05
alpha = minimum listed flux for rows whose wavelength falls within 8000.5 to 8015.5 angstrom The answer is 65.63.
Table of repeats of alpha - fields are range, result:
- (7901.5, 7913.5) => 55.35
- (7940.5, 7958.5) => 57.45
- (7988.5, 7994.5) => 62.5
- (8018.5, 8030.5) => 67.1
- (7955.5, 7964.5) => 63.14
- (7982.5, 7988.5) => 66.49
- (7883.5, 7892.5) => 59.75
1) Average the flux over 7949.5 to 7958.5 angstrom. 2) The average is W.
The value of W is 61.7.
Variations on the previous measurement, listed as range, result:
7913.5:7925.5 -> 56.8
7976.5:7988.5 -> 66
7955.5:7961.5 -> 64.7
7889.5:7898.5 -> 60.4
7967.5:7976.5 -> 68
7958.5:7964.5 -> 64.9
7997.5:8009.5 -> 65.8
